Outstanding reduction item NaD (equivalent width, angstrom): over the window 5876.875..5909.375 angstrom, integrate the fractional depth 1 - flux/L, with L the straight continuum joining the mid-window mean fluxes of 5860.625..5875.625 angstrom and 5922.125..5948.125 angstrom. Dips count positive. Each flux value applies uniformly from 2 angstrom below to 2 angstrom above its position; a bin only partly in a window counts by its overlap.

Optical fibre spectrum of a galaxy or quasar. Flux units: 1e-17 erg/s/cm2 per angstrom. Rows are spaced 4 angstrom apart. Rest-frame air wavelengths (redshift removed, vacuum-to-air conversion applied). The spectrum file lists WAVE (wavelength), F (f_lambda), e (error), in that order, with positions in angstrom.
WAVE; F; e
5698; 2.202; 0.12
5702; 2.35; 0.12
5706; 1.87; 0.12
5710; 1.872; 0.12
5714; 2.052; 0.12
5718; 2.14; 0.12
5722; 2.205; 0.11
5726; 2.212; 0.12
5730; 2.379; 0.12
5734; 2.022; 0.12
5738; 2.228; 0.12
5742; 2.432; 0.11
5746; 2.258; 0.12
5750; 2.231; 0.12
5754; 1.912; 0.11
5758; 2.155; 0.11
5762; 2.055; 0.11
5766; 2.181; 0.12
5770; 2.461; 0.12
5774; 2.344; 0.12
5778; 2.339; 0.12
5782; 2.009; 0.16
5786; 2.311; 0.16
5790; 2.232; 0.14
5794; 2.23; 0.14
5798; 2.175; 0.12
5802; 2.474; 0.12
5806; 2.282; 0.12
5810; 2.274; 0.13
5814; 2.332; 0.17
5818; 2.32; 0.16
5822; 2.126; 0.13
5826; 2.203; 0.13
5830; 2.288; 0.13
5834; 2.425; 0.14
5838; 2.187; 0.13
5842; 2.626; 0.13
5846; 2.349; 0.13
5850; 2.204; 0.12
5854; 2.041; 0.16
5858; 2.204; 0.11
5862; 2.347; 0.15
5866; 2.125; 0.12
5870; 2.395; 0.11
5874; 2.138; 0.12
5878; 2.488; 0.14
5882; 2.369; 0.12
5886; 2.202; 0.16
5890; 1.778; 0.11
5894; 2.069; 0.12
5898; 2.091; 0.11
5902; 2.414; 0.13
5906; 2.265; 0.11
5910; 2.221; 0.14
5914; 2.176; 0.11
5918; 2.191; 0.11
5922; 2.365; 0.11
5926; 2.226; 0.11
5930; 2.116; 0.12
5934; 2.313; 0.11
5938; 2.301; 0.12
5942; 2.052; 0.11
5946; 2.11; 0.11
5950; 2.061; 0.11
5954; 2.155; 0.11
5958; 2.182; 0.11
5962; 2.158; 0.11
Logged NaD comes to 0.41 angstrom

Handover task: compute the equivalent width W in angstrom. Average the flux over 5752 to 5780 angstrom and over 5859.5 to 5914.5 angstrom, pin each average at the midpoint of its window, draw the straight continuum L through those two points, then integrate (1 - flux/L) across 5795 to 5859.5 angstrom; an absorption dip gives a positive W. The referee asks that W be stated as -1.98 angstrom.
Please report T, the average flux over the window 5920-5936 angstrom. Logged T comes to 2.25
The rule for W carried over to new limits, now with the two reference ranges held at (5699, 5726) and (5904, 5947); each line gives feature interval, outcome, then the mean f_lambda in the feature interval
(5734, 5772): -1.5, 2.2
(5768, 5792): -1.7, 2.28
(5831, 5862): -1.8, 2.29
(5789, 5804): -1.0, 2.28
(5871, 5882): -0.7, 2.33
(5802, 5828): -1.5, 2.27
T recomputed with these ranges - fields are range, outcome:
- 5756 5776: 2.24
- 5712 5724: 2.13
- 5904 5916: 2.22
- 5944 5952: 2.09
